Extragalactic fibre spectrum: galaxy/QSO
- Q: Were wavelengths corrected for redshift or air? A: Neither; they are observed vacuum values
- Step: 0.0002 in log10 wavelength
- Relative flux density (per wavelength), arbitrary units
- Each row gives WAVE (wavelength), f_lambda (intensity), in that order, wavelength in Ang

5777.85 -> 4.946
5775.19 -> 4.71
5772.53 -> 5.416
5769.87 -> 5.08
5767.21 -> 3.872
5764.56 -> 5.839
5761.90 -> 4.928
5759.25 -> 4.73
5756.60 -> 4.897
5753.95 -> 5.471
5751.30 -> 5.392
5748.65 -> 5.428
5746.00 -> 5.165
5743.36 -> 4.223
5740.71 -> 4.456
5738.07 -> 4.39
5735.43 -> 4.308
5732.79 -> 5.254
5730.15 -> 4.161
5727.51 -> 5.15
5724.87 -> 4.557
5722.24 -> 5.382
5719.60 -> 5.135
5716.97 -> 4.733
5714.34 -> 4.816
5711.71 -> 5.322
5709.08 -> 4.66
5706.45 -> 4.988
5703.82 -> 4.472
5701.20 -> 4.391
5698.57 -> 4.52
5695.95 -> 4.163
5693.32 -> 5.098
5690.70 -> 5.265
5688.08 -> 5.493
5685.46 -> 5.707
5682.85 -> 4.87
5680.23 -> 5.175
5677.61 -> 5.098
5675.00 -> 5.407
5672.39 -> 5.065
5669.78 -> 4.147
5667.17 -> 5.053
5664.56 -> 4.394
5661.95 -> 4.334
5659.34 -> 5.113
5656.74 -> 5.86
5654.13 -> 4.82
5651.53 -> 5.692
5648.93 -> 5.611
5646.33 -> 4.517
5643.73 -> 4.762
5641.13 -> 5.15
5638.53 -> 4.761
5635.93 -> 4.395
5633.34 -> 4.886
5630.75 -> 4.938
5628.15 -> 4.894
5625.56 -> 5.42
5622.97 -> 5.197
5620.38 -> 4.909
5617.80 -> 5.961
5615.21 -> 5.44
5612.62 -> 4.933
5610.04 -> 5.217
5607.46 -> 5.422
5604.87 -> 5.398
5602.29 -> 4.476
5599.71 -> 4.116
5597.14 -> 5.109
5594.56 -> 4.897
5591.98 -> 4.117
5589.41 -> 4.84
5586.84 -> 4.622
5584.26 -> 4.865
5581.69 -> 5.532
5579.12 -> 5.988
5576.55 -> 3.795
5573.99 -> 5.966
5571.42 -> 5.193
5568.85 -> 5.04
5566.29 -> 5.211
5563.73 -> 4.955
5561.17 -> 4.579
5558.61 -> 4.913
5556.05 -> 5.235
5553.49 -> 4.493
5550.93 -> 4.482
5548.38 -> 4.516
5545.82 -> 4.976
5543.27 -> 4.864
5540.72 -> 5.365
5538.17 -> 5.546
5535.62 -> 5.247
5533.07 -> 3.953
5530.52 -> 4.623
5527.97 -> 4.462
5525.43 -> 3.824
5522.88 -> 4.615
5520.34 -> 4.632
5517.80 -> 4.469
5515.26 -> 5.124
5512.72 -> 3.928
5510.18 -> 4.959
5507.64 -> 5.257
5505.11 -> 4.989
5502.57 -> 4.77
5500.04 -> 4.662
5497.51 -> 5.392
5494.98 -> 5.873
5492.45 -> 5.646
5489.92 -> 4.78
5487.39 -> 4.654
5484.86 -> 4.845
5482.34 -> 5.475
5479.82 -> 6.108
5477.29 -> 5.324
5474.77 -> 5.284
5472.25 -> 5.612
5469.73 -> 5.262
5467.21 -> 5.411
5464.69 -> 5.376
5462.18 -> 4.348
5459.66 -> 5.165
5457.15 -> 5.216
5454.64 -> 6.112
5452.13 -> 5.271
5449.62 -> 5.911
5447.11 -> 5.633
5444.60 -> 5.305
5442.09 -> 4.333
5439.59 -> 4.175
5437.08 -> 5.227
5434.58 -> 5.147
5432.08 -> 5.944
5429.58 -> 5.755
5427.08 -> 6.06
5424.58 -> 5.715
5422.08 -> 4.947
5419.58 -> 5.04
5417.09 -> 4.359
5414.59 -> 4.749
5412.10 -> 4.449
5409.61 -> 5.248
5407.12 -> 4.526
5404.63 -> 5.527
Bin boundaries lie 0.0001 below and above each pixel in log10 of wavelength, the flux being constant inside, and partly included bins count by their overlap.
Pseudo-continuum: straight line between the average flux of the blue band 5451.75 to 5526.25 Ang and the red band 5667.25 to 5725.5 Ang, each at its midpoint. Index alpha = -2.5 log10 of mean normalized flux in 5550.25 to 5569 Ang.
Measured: 0.04 mag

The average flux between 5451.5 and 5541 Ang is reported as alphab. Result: 5.04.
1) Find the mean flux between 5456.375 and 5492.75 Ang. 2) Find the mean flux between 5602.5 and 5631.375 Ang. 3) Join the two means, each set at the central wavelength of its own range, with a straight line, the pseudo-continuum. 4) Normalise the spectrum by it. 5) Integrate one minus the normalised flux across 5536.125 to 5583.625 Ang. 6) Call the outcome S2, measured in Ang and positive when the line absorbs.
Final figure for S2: 1.70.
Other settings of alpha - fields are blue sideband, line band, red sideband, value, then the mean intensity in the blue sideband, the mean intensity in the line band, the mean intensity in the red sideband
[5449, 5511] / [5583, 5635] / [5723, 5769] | 0.017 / 5.26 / 4.98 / 4.85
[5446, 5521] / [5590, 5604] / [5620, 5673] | 0.098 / 5.19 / 4.59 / 4.95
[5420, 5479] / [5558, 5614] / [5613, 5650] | 0.034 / 5.33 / 4.96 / 5.05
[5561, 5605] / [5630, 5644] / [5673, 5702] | 0.036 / 4.92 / 4.81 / 5.03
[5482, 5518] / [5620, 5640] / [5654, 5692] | 0.026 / 4.99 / 4.93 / 5.06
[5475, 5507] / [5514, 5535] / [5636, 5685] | 0.154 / 5.21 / 4.49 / 4.99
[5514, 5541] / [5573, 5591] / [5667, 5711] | -0.064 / 4.69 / 5.06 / 4.92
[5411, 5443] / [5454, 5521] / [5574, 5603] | -0.032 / 5.08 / 5.13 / 4.82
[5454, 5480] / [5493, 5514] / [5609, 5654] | 0.059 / 5.34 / 5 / 5.09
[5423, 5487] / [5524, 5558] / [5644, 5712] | 0.100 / 5.35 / 4.74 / 4.96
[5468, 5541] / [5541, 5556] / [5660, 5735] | 0.045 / 4.99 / 4.76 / 4.88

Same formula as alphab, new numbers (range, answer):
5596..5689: 5.05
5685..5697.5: 5.09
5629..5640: 4.75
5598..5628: 5.13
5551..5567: 4.85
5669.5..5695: 5.16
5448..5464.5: 5.35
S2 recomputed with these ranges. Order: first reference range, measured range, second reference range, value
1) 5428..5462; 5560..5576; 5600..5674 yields 0.06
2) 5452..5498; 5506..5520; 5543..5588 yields 1.15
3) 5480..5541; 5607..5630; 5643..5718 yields -1.50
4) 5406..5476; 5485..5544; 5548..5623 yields 2.75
